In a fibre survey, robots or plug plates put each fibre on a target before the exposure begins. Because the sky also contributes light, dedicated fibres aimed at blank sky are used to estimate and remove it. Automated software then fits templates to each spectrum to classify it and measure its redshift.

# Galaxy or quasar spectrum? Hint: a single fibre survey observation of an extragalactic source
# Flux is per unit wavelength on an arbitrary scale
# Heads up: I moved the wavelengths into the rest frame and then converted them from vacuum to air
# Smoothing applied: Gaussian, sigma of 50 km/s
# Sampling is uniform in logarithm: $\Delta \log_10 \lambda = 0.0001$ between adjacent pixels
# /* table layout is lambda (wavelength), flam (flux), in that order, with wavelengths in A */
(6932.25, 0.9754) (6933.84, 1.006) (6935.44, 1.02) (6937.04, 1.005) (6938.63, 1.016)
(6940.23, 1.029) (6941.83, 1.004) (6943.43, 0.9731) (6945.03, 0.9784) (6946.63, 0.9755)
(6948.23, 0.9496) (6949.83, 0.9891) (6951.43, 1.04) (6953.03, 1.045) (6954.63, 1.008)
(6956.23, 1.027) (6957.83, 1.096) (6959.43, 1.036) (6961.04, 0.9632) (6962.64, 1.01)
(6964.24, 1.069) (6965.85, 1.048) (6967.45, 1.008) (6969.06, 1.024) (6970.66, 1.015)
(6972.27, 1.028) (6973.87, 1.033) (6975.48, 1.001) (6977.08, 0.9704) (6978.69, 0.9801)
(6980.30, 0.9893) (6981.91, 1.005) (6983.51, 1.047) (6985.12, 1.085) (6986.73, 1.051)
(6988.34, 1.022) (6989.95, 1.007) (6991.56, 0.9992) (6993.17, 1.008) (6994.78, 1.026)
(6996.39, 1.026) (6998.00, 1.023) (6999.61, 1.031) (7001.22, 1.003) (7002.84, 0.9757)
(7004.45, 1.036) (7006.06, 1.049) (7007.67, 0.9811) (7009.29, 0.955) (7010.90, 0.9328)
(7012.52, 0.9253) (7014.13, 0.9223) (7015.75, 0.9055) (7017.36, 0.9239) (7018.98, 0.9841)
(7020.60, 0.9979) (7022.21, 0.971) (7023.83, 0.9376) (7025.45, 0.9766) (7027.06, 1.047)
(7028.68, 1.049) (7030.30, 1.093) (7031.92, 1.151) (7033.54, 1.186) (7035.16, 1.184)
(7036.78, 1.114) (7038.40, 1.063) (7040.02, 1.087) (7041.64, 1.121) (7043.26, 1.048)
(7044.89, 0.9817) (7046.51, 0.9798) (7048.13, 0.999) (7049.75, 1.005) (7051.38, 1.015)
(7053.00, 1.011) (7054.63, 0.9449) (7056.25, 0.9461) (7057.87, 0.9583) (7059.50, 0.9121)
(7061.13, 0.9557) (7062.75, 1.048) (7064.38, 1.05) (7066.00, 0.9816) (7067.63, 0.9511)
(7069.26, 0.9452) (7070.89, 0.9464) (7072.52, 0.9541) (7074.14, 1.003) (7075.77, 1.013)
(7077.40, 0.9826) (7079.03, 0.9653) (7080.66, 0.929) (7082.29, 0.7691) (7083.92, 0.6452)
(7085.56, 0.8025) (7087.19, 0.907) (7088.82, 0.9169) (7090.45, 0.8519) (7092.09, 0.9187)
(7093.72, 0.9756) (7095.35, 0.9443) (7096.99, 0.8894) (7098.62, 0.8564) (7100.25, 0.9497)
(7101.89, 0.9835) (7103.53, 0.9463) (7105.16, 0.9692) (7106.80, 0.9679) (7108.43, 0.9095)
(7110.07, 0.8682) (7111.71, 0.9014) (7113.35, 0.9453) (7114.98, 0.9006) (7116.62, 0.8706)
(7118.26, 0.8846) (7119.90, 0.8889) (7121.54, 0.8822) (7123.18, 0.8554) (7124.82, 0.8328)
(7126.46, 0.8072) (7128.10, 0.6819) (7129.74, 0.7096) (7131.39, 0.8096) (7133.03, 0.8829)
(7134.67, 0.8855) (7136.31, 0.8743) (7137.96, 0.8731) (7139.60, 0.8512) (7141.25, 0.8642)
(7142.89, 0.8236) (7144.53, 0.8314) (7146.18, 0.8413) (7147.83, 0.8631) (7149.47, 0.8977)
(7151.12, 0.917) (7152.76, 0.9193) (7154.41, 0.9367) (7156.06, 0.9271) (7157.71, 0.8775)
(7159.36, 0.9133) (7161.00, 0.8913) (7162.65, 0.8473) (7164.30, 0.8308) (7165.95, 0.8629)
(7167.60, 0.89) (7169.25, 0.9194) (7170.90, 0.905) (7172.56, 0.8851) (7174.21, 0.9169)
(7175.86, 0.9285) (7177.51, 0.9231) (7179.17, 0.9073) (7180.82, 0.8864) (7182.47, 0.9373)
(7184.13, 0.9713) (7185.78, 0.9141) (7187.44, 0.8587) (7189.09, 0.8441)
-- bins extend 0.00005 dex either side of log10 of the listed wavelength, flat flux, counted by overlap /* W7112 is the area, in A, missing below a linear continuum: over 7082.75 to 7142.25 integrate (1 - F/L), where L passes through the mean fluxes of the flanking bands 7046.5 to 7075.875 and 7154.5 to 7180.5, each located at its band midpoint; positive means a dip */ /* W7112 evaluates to 4.1 A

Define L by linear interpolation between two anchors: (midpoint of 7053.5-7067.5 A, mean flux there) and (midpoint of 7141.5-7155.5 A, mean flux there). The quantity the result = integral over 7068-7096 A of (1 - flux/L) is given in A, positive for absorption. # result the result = 1.2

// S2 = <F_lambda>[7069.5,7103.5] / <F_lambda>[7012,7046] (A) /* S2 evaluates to 0.88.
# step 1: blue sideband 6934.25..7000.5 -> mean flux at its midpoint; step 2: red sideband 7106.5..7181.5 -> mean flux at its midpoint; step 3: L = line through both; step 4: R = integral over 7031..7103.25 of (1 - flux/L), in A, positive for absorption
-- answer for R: -2.8 A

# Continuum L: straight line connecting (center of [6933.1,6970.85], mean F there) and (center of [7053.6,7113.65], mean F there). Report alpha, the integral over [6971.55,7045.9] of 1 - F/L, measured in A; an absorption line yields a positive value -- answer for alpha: -3.27 A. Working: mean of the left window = 1.01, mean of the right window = 0.93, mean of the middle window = 1.02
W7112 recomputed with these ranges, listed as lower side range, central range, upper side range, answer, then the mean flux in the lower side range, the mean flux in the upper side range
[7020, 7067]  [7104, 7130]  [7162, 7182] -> 2.2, 1.03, 0.893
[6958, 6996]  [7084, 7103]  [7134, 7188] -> 0.8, 1.02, 0.89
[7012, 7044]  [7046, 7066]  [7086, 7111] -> 0.1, 1.04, 0.922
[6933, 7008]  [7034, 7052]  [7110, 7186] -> -1.8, 1.02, 0.877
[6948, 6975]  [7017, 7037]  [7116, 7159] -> -1.8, 1.02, 0.858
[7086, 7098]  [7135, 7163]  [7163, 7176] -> 0.4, 0.911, 0.889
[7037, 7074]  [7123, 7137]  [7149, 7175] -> 1.7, 0.998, 0.896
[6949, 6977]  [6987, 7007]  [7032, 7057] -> 0.3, 1.02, 1.05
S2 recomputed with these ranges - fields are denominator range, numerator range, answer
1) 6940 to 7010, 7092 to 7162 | 0.87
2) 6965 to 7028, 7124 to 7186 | 0.88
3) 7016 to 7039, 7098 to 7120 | 0.88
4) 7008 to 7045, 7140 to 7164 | 0.86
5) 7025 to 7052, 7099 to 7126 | 0.85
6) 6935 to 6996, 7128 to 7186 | 0.87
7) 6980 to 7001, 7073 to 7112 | 0.89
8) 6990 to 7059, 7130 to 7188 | 0.87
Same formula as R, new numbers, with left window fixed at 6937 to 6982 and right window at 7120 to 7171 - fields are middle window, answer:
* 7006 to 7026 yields 0.2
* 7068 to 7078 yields -0.6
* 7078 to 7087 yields 0.8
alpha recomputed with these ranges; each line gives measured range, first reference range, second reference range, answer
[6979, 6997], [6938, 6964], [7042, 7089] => -0.6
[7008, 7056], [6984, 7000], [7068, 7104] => -1.9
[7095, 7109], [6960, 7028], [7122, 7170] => -0.5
